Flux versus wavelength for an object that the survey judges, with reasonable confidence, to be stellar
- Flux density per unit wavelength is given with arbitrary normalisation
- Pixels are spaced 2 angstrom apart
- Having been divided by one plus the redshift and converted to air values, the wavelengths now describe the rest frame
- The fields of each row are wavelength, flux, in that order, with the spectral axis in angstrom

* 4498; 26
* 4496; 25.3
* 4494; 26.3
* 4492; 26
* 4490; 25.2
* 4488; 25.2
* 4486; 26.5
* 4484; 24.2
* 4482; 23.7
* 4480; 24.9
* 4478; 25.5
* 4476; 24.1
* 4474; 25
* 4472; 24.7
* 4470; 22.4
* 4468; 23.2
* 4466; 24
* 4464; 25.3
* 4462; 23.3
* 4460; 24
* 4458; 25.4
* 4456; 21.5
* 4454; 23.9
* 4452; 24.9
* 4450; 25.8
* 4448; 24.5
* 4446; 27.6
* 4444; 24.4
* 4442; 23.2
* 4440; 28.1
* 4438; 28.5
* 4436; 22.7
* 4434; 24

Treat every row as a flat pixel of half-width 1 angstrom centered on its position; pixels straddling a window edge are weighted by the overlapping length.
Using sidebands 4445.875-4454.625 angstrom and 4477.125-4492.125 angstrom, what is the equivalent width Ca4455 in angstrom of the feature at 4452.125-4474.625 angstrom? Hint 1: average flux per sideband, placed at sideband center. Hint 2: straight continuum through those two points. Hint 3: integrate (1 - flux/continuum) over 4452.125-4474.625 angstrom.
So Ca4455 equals 1.11 angstrom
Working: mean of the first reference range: 25.2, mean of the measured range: 23.9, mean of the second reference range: 25.1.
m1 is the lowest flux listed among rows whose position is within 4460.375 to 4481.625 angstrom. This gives 22.4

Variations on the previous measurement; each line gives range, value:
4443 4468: 21.5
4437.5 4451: 23.2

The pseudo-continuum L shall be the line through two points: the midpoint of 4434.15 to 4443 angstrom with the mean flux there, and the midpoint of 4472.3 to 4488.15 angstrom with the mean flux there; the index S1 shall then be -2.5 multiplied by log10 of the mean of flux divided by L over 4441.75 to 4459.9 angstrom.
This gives 0.03 mag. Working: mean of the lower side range 25.5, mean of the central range 24.6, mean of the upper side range 24.9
